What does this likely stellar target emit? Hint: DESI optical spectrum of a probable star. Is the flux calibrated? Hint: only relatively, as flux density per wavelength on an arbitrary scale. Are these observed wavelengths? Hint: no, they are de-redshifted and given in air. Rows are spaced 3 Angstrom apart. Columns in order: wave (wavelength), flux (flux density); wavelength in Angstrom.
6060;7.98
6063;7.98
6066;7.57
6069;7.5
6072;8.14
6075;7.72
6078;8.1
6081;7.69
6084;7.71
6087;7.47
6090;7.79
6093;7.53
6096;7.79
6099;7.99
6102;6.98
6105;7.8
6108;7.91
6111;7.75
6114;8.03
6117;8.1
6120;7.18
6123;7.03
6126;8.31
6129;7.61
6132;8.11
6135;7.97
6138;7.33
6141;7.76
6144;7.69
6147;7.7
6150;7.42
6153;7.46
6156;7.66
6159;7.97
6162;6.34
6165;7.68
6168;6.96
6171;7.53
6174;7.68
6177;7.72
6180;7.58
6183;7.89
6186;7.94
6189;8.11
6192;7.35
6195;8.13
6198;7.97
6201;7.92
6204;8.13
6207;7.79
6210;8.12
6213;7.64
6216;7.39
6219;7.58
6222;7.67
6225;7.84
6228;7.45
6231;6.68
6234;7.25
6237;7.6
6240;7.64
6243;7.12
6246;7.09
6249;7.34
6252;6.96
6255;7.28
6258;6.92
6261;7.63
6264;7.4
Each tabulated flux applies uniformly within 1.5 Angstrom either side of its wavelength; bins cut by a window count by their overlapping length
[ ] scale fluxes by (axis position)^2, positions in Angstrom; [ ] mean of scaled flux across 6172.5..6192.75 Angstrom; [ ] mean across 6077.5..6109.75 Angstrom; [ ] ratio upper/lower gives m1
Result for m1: 1.04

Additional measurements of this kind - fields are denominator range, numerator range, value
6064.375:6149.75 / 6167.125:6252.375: 1.02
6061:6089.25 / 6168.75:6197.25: 1.03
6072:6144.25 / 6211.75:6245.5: 1.00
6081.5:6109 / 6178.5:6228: 1.06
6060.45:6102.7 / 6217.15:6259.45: 1.00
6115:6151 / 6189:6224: 1.04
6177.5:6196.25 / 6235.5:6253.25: 0.95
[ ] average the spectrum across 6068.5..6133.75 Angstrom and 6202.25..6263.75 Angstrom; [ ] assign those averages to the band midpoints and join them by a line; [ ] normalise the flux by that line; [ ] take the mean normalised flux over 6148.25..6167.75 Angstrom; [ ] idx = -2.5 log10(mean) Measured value 0.032 mag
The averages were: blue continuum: 7.74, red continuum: 7.46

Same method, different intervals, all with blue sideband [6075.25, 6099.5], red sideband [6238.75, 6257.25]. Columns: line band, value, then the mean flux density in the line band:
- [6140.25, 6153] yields -0.01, 7.61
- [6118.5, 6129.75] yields 0.01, 7.53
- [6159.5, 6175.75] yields 0.03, 7.29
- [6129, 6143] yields -0.03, 7.77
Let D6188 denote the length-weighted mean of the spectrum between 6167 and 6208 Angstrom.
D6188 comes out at 7.77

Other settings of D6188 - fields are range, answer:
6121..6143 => 7.72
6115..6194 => 7.62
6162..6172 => 7.23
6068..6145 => 7.73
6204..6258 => 7.44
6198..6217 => 7.85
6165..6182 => 7.52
